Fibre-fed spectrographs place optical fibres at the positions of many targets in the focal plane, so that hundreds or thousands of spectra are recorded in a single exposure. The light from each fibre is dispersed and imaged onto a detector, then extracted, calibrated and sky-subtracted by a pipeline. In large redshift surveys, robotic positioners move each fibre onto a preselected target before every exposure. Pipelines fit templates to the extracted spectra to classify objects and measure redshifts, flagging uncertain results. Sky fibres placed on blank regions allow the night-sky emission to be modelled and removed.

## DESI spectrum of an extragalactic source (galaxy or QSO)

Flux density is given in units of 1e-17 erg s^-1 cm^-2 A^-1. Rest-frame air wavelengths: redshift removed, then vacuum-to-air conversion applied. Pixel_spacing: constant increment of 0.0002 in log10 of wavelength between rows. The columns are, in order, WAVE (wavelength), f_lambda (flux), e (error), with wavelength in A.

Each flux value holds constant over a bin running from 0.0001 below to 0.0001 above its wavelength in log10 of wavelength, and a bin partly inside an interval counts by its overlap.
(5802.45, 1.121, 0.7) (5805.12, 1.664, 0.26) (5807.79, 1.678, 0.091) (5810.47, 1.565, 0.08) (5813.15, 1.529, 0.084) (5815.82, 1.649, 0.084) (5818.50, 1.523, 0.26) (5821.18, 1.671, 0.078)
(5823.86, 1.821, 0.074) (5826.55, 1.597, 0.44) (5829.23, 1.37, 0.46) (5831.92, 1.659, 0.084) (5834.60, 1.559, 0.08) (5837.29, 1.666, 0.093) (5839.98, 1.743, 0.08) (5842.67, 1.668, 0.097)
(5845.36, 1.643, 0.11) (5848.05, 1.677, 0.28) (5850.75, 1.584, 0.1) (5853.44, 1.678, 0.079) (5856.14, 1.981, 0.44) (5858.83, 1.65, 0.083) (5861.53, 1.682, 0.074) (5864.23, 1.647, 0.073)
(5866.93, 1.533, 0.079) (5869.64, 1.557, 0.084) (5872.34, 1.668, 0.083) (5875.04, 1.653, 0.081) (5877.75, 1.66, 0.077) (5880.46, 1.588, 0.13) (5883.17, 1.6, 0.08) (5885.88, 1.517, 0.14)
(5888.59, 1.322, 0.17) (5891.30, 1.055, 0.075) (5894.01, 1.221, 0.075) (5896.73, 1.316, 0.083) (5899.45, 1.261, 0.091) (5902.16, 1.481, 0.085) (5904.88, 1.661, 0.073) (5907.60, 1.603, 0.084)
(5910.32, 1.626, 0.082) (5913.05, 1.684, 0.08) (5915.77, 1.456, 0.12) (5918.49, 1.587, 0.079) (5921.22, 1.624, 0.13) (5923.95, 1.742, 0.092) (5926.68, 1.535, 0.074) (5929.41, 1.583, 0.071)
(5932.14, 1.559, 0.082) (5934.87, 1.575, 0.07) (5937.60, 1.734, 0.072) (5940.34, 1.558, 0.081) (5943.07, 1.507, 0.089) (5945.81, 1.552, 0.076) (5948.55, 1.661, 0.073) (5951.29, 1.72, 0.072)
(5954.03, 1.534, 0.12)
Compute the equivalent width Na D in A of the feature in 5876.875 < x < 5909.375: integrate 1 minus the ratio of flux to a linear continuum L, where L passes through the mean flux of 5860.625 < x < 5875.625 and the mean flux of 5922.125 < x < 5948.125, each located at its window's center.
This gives 3.5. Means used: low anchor 1.62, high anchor 1.6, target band 1.44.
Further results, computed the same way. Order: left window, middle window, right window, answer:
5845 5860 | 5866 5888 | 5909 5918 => 0.9 A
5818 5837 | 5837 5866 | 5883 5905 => -3.4 A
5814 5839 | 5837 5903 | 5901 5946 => 1.8 A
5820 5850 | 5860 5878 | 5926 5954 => 0.0 A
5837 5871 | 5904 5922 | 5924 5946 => 0.1 A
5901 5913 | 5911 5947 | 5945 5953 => 0.7 A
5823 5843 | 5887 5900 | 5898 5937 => 2.9 A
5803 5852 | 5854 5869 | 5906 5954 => -0.7 A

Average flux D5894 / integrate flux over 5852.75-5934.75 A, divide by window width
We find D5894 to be 1.56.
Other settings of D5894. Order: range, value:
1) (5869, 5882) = 1.63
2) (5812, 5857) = 1.65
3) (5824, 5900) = 1.57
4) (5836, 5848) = 1.68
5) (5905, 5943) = 1.6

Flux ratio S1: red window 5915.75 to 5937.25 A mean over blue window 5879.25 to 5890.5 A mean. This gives 1.08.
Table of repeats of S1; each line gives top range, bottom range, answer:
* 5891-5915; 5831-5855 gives 0.88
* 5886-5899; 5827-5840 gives 0.79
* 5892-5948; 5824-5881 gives 0.94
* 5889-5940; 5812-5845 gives 0.93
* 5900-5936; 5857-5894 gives 1.03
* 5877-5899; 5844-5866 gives 0.83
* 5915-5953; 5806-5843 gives 0.99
